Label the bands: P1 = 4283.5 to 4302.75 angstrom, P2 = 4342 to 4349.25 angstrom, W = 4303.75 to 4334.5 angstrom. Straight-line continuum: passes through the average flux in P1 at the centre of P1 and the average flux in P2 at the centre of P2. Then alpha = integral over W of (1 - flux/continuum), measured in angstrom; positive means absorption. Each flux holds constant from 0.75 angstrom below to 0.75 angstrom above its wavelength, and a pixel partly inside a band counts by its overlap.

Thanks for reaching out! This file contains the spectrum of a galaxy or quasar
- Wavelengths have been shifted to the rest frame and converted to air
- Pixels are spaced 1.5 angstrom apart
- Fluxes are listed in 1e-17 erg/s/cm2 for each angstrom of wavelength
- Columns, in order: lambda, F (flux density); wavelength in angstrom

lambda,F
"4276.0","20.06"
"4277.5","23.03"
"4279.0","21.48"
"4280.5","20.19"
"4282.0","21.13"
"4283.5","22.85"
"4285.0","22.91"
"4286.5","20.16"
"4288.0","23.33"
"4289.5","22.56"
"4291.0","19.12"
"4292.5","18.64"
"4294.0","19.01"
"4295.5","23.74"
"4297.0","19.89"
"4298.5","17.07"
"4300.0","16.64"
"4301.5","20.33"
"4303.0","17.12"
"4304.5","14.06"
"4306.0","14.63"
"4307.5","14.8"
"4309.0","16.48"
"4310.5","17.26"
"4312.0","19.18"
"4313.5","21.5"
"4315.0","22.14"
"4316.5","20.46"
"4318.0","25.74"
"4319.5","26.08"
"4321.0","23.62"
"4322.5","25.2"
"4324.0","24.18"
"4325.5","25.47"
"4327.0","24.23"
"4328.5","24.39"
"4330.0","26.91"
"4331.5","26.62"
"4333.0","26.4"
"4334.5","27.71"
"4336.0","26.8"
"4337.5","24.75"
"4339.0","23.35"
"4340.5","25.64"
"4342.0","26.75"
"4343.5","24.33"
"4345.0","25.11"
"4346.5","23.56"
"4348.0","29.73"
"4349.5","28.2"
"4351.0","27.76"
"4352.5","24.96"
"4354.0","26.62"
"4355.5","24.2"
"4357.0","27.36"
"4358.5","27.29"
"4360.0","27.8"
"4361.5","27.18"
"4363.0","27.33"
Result 1.5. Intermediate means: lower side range 20.3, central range 22.1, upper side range 26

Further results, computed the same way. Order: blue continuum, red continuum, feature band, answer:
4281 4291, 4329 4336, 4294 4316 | 5.2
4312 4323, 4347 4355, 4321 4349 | -0.3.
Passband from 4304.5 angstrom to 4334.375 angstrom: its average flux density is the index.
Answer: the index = 22.3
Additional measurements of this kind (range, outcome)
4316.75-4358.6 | 25.7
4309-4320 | 21.3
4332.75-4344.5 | 25.7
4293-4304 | 19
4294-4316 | 18.3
